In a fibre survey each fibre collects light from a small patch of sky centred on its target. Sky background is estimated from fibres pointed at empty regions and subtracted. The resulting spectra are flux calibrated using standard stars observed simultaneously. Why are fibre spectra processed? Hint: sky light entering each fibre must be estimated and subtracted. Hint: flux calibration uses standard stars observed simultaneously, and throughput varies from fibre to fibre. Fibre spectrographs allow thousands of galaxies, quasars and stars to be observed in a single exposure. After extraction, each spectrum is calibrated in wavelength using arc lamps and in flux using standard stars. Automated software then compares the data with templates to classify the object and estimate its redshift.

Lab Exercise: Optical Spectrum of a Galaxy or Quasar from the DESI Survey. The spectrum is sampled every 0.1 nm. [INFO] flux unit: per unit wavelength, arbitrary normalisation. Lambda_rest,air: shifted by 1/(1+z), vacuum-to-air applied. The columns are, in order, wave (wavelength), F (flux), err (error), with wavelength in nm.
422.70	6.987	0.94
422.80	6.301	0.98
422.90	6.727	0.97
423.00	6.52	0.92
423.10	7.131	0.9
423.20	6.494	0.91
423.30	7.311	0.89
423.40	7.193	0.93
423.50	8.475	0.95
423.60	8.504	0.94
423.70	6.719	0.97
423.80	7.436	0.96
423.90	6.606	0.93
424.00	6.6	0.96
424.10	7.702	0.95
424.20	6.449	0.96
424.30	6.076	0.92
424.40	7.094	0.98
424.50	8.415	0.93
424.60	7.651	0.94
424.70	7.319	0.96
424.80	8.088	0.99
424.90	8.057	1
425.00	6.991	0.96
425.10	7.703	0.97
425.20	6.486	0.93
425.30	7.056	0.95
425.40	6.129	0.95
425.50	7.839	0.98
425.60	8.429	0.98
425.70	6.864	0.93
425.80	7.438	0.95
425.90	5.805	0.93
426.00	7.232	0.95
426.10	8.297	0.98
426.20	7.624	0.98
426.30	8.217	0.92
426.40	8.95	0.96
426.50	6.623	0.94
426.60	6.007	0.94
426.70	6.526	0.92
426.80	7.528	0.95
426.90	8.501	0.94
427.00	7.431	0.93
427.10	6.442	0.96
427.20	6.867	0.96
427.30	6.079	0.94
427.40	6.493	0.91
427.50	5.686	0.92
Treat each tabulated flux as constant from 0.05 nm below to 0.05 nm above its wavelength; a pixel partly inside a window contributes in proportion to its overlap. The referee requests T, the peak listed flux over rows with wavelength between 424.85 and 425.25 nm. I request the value 8.057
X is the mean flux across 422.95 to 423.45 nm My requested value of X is 6.93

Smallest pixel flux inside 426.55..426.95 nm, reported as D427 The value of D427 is 6.007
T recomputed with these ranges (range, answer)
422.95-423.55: 8.475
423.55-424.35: 8.504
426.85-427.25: 8.501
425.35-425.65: 8.429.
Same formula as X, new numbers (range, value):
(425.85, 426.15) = 7.11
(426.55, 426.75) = 6.27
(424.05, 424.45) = 6.83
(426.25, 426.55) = 7.93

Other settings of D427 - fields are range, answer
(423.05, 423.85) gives 6.494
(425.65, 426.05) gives 5.805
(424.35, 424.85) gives 7.094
